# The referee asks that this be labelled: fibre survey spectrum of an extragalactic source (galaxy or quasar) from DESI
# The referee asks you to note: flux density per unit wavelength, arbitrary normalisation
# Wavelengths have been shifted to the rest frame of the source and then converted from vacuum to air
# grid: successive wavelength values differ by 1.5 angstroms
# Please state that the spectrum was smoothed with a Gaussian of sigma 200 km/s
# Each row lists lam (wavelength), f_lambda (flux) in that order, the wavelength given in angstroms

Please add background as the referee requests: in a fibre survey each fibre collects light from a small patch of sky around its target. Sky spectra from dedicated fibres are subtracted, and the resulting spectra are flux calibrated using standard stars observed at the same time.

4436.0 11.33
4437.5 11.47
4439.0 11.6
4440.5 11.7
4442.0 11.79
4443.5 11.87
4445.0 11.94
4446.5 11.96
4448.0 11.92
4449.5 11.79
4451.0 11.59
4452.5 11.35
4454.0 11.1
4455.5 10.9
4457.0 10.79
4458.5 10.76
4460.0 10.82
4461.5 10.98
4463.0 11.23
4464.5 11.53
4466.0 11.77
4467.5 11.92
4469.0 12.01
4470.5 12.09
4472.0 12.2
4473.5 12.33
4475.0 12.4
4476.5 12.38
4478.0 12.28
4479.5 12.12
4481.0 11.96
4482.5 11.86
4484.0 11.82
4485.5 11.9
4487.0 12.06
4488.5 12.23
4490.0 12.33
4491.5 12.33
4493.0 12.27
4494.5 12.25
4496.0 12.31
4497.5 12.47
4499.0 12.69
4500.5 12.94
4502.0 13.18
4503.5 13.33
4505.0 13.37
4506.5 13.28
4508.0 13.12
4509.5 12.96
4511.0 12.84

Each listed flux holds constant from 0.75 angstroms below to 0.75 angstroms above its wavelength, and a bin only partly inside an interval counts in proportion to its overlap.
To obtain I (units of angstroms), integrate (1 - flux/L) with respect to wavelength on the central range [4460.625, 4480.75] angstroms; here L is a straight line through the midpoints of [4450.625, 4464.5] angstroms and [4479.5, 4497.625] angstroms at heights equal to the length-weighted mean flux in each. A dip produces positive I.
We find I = -0.72 angstroms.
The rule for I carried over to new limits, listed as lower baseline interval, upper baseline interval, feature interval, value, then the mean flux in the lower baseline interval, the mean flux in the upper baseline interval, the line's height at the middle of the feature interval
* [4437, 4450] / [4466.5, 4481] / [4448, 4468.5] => 1.15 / 11.8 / 12.2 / 12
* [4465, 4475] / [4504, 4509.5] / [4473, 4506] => 0.71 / 12.1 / 13.2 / 12.7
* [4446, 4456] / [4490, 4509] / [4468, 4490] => 0.22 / 11.5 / 12.8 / 12.2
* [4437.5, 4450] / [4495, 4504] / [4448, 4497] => 2.02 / 11.8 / 12.8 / 12.3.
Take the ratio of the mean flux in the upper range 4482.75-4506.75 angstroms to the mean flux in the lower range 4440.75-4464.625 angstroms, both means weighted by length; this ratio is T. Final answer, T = 1.10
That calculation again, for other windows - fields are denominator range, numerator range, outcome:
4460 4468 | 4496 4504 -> 1.13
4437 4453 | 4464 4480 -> 1.03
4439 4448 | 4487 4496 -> 1.04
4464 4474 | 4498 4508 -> 1.09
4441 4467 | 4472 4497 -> 1.07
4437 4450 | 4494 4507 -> 1.09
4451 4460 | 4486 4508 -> 1.15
